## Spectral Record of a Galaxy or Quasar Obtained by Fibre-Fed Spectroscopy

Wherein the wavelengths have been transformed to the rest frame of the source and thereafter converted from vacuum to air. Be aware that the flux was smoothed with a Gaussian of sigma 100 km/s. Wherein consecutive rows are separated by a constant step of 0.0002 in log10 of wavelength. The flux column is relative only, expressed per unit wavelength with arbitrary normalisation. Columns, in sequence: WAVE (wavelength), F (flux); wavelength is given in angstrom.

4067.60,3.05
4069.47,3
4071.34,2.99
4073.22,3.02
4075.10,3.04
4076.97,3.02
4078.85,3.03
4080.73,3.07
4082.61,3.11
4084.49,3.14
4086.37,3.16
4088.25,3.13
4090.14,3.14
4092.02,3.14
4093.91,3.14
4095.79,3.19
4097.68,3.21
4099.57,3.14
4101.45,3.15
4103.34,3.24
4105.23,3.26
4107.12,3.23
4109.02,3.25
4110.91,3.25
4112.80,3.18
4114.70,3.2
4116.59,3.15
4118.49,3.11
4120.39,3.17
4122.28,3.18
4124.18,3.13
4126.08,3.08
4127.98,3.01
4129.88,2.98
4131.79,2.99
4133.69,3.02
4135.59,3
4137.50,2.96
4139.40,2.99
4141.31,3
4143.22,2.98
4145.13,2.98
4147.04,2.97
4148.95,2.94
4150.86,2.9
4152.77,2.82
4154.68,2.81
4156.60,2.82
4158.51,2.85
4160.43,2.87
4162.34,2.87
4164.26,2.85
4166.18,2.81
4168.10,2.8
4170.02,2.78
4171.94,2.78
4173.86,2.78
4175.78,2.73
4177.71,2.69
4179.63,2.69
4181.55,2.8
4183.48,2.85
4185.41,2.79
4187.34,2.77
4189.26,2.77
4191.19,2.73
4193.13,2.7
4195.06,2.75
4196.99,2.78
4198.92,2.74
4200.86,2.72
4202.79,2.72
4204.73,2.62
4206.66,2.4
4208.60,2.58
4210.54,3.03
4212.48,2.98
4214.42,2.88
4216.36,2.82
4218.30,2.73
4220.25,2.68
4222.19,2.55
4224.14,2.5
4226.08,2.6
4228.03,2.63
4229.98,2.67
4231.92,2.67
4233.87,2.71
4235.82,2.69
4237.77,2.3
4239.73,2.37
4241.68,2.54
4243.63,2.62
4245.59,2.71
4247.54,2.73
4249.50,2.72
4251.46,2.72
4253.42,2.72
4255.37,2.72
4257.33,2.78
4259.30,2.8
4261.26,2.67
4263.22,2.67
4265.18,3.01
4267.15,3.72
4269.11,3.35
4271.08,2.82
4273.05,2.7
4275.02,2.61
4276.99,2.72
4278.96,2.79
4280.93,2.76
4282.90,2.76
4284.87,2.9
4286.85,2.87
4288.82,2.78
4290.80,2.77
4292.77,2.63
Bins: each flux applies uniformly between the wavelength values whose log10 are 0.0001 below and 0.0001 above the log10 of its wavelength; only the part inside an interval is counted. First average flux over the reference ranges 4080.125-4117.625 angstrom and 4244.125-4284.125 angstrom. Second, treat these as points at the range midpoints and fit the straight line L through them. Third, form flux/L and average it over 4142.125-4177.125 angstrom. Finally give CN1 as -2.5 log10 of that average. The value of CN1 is 0.07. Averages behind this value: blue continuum 3.17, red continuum 2.82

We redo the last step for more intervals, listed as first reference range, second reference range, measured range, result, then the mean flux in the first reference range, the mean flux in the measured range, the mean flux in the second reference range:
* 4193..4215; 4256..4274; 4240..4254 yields 0.09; 2.74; 2.66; 2.94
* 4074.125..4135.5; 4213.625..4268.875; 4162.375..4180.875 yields 0.06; 3.13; 2.77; 2.72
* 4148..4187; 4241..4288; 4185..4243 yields 0.05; 2.81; 2.68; 2.81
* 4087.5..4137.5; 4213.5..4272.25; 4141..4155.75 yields 0.04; 3.14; 2.92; 2.74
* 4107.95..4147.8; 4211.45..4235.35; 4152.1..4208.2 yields 0.04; 3.08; 2.76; 2.7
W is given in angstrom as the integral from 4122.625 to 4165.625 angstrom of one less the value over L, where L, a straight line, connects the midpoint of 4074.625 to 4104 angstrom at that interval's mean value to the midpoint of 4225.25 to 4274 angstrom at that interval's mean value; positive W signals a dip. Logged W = 0.7 angstrom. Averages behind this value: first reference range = 3.13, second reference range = 2.75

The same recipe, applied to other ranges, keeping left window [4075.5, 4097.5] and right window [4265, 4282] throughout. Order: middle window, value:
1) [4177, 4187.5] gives 0.90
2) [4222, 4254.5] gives 3.87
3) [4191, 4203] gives 1.10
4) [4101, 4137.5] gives -0.53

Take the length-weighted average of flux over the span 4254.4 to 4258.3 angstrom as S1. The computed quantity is 2.75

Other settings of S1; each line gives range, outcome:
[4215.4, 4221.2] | 2.74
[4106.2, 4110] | 3.24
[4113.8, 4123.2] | 3.16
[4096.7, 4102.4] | 3.17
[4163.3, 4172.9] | 2.8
